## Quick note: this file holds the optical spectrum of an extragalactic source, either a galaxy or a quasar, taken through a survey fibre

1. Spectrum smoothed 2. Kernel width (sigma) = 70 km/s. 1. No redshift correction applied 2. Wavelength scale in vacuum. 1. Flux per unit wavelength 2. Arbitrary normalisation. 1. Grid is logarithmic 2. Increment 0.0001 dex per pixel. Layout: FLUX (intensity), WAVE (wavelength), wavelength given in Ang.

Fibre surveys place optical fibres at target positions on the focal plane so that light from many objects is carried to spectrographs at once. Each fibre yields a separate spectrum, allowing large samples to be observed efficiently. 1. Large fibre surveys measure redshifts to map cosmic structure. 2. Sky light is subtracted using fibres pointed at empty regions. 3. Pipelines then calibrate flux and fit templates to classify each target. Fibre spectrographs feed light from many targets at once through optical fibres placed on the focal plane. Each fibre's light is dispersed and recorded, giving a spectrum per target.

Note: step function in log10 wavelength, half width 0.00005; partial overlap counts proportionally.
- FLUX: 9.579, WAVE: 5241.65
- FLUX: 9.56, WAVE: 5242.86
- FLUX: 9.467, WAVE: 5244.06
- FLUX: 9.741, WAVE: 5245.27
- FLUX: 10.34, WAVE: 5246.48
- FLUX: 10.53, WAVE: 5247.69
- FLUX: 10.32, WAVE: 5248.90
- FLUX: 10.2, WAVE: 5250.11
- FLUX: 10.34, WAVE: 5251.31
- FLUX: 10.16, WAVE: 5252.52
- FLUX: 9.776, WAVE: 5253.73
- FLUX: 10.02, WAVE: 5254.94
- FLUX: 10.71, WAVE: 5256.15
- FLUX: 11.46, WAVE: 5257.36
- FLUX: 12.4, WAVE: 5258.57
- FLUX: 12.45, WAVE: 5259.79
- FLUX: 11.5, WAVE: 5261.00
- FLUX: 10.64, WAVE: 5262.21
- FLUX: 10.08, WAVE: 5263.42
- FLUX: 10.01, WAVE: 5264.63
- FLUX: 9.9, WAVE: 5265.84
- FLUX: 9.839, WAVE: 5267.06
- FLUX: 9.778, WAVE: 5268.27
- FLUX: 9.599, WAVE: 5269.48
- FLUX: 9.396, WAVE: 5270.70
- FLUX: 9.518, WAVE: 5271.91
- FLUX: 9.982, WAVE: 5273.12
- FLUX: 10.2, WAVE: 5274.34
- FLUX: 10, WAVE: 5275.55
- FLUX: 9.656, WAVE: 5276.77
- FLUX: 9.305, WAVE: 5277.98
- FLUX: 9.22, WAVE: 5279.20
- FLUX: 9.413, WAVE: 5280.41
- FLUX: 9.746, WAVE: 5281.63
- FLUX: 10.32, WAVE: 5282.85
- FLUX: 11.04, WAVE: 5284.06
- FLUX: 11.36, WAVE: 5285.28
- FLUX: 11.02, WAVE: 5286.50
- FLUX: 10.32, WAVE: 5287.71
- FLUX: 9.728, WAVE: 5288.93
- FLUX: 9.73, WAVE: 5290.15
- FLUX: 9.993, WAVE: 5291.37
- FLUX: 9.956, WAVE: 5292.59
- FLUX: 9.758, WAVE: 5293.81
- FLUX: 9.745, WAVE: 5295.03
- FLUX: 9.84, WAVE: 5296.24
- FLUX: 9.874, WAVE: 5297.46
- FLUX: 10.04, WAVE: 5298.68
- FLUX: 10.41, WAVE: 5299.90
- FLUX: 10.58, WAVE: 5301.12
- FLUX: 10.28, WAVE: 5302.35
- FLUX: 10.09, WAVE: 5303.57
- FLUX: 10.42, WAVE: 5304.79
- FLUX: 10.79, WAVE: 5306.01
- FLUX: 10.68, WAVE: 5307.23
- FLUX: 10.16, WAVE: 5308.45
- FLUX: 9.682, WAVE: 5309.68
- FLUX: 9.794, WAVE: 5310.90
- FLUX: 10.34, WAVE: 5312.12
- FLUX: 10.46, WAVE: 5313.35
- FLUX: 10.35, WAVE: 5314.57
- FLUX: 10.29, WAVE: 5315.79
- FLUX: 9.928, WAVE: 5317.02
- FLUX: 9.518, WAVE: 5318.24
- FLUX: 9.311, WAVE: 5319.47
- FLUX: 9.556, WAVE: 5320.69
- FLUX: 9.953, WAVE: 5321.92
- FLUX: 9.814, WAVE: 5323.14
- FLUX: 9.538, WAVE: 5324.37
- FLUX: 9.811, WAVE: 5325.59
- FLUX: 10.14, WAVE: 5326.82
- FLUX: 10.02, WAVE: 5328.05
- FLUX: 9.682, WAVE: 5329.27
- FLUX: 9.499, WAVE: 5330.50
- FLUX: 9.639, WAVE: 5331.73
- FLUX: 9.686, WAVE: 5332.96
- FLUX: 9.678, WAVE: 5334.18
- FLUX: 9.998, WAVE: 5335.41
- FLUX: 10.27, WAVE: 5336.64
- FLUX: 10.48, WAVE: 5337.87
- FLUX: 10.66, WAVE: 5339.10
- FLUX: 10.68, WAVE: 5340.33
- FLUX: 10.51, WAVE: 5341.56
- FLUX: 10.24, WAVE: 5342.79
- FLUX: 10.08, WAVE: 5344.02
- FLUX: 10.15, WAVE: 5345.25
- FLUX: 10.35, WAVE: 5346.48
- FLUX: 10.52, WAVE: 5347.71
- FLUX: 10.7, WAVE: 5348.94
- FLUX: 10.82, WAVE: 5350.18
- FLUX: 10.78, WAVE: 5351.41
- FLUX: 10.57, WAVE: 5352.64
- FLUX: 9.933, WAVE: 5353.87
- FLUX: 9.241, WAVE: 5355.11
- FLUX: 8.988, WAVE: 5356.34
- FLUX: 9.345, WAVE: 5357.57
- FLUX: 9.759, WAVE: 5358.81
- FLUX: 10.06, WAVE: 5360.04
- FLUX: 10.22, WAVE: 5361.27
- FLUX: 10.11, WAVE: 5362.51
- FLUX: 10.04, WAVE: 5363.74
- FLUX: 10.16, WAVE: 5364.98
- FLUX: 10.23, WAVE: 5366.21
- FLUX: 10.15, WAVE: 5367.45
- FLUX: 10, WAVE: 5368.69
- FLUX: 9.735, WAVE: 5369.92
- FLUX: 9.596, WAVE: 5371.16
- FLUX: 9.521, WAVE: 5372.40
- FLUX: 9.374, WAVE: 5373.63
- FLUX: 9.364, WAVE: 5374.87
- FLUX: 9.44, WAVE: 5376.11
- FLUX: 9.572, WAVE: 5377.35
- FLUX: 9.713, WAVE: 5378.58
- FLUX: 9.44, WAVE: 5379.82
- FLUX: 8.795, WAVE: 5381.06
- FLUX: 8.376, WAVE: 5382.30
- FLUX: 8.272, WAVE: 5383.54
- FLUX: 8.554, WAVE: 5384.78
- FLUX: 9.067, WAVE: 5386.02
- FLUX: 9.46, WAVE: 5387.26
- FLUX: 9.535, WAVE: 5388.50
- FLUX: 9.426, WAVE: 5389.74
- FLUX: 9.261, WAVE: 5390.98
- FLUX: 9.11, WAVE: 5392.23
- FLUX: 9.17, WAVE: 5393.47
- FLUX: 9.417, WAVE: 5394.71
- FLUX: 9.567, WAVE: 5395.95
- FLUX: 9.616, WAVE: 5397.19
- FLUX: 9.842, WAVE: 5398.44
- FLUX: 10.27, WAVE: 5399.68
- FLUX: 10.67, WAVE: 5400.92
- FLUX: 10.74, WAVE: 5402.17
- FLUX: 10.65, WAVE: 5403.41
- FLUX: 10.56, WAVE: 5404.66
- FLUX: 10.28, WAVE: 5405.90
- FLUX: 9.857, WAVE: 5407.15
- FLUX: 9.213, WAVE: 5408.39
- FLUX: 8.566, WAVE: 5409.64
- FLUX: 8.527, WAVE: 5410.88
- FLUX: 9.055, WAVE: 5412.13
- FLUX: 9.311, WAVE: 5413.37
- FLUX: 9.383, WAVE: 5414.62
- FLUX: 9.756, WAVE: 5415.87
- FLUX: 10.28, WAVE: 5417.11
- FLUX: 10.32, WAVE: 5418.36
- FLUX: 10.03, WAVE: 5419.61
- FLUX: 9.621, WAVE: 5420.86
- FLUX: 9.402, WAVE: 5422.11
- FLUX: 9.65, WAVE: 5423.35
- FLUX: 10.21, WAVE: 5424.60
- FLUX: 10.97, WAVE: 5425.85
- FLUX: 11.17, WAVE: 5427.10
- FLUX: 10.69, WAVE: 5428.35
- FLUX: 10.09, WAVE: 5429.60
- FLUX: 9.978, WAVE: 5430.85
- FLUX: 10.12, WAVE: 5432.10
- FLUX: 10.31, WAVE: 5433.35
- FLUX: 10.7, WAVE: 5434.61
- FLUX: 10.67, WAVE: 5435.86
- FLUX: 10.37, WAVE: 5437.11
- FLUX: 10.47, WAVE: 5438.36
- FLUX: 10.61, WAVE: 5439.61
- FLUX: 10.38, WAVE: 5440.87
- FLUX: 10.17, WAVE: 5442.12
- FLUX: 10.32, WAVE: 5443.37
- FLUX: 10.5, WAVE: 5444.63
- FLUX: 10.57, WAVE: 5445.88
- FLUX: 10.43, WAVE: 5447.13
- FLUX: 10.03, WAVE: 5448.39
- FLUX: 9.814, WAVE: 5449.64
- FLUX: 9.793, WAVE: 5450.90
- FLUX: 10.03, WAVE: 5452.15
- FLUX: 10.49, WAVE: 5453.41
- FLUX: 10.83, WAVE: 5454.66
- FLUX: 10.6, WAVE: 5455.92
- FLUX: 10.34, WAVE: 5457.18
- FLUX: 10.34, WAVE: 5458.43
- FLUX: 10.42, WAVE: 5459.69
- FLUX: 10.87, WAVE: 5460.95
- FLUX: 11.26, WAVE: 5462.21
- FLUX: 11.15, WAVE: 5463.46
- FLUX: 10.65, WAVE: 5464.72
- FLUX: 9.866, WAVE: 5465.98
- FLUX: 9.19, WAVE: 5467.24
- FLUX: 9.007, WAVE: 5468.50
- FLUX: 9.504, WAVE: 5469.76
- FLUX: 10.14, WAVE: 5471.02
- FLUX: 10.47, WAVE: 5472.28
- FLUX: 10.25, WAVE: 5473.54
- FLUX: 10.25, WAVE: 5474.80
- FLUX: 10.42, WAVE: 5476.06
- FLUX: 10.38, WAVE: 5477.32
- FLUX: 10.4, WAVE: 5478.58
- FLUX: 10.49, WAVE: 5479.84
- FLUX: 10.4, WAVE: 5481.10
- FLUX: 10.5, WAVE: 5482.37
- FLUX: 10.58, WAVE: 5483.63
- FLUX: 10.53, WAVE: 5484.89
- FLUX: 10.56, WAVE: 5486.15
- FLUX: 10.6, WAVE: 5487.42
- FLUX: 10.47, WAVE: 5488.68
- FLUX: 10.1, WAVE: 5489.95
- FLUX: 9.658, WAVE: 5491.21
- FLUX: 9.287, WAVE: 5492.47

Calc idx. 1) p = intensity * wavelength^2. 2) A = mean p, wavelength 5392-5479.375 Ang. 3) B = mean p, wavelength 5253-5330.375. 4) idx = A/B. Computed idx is 1.05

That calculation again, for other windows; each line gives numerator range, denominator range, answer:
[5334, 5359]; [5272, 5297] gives 1.04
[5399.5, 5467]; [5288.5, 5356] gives 1.05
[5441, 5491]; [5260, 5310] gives 1.09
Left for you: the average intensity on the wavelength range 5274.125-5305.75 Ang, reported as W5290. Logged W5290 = 10.1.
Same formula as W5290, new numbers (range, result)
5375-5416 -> 9.46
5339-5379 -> 10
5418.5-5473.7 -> 10.3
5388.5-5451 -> 10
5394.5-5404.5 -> 10.1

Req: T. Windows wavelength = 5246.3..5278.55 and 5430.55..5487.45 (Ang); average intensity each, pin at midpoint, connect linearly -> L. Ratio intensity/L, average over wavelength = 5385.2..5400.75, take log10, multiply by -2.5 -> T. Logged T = 0.090 mag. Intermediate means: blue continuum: 10.3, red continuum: 10.3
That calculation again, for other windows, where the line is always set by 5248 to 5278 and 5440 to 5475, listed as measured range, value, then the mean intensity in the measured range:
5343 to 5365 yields 0.02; 10.1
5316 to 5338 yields 0.05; 9.8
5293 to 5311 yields 0.02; 10.2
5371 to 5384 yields 0.12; 9.22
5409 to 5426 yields 0.07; 9.61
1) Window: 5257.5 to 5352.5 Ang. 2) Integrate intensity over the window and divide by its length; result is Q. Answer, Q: 10.2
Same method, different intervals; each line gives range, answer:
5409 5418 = 9.3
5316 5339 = 9.83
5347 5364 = 10.1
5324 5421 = 9.79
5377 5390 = 9.1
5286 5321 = 10.1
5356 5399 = 9.5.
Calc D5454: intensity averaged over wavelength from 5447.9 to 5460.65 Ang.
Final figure 10.3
